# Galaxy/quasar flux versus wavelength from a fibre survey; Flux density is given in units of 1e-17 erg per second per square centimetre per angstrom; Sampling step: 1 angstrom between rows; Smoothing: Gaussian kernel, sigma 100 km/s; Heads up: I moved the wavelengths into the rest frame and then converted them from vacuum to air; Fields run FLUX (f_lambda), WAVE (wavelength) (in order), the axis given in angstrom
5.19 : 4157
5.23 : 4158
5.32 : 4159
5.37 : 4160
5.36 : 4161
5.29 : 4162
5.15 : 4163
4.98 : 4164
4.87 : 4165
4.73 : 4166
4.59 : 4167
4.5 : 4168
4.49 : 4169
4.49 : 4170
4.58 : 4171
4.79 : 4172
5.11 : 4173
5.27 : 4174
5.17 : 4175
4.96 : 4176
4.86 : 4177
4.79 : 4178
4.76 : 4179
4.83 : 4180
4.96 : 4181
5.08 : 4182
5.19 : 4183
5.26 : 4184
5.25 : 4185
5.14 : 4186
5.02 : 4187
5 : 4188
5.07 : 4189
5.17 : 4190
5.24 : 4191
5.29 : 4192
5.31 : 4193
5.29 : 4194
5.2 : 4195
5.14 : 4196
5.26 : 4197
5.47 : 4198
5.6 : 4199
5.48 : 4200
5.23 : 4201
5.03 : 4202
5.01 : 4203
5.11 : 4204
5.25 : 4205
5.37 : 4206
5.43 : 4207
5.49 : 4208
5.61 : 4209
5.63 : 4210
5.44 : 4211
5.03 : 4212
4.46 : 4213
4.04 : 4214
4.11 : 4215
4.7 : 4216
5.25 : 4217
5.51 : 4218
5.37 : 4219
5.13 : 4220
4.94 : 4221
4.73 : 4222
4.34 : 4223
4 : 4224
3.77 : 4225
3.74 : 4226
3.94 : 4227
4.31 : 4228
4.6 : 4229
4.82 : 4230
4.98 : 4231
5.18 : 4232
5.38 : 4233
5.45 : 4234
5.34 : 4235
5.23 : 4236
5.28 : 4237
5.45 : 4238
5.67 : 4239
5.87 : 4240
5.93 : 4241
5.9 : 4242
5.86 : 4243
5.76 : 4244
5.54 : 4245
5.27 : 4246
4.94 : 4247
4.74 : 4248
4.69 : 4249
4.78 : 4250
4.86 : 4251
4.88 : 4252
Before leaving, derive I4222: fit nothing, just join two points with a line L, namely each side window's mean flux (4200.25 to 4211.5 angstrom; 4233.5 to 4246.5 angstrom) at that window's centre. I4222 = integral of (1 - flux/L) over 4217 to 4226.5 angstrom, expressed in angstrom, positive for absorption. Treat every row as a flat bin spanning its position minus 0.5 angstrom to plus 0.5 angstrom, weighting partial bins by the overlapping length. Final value 1.4 angstrom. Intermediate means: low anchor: 5.33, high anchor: 5.58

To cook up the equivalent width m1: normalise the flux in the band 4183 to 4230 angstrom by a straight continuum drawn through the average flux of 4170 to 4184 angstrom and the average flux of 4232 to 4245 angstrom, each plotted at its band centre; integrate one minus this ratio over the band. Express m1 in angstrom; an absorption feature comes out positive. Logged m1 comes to 2.2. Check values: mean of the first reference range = 4.94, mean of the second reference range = 5.58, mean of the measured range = 5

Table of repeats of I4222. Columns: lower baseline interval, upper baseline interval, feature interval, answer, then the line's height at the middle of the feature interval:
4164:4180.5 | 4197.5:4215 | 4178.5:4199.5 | -0.74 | 4.99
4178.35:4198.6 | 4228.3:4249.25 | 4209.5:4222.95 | 0.81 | 5.25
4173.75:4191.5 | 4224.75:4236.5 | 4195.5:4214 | -1.25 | 4.91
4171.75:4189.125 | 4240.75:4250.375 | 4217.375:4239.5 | 1.61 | 5.25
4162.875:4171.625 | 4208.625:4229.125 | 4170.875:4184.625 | -0.86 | 4.69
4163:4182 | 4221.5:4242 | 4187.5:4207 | -1.48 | 4.87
